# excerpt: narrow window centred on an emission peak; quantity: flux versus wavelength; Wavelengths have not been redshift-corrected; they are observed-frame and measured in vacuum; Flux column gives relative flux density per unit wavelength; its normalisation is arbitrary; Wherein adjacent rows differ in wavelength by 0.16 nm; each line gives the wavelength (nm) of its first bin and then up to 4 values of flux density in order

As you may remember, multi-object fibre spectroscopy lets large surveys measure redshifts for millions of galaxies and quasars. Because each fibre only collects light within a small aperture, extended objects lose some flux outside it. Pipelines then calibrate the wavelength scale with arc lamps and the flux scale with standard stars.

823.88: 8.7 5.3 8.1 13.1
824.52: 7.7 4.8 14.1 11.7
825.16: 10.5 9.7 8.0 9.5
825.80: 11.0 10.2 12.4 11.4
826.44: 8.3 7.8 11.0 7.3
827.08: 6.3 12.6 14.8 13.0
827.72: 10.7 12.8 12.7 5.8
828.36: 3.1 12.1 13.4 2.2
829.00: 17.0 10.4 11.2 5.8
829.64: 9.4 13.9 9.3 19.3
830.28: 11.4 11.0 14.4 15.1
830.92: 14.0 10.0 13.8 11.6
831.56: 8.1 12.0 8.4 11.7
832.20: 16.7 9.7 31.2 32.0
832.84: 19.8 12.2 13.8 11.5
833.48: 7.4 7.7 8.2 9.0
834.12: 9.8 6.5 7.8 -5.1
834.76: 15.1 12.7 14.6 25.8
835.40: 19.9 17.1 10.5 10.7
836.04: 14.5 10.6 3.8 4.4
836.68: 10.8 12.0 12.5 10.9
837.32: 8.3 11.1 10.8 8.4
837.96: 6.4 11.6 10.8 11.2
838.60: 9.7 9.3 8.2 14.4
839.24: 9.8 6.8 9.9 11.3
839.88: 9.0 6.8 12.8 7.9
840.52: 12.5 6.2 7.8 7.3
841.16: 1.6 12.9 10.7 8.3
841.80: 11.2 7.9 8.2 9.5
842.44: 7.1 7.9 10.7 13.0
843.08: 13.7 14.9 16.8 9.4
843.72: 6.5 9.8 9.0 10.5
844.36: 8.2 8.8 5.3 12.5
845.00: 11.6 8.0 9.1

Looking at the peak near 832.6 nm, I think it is Halpha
